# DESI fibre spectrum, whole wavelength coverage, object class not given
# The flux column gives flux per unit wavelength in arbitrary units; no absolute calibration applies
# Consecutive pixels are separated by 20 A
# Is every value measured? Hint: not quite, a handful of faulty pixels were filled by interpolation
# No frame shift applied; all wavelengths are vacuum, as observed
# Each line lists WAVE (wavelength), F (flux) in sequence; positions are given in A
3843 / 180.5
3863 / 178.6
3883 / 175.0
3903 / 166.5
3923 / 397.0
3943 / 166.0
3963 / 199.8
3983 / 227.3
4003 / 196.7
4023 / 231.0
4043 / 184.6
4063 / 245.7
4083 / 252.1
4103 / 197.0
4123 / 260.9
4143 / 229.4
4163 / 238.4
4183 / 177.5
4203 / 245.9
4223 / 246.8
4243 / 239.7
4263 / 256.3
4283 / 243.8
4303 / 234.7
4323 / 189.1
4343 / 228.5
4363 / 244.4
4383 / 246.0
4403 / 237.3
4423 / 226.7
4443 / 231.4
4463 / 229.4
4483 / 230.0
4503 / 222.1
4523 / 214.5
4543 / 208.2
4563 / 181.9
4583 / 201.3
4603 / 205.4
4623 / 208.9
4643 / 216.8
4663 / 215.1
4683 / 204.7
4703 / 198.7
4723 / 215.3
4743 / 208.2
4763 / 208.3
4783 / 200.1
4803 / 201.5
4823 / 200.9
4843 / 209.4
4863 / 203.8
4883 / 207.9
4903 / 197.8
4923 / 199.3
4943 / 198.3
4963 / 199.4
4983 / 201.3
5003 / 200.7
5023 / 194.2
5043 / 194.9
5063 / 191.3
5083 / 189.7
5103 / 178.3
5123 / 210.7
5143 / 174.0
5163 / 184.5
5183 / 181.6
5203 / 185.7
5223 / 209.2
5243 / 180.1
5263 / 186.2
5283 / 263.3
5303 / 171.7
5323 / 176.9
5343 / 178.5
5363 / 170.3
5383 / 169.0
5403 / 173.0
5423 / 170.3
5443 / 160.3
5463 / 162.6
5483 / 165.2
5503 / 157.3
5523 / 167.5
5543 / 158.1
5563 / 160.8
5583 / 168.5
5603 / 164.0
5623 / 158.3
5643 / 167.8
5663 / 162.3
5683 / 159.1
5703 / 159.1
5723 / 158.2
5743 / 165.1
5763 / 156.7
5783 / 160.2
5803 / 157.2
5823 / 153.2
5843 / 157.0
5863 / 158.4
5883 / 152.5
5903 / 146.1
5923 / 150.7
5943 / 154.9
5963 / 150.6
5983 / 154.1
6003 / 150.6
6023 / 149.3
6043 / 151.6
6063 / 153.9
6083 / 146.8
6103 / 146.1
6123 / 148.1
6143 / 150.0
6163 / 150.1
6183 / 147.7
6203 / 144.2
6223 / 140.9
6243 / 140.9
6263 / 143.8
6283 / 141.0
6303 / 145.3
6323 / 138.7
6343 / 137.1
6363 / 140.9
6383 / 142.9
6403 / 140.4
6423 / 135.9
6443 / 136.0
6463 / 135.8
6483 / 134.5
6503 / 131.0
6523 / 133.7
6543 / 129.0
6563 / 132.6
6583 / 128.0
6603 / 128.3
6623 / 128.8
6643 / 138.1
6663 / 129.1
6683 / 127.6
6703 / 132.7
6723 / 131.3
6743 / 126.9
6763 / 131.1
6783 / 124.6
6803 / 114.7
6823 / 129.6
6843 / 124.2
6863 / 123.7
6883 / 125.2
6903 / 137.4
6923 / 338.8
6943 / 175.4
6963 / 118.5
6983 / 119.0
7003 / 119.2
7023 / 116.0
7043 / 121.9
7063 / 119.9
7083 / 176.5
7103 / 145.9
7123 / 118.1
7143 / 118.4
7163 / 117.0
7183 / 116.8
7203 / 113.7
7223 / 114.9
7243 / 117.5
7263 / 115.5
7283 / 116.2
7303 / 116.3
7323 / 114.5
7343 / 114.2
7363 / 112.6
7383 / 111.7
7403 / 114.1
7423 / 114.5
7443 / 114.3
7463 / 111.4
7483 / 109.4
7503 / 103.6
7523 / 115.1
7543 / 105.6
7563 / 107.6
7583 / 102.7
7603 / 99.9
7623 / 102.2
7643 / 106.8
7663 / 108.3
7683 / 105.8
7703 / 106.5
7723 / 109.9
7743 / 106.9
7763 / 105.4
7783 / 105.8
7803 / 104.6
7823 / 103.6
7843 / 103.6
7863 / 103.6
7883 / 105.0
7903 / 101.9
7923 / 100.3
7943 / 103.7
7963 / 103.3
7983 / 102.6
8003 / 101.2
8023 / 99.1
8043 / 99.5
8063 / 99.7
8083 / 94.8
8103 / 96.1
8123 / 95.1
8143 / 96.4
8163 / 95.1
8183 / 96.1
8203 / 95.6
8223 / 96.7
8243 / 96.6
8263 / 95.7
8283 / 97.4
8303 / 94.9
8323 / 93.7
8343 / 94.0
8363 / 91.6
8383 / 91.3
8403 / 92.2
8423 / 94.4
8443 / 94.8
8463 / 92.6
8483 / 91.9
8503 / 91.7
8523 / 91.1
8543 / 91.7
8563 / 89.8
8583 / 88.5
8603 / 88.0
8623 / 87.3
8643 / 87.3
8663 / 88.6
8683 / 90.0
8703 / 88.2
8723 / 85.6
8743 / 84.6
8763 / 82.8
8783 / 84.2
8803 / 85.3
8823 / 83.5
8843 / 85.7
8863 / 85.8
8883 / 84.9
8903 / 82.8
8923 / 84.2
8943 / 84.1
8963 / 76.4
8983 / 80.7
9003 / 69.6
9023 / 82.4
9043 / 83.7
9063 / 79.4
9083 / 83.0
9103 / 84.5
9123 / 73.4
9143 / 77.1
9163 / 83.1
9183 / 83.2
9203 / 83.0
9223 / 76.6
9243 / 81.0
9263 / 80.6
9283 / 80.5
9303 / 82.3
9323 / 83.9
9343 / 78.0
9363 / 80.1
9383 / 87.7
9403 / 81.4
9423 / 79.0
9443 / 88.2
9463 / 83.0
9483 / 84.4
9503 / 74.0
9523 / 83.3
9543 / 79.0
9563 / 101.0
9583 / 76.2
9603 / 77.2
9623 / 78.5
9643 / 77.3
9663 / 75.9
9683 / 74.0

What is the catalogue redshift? 0.054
